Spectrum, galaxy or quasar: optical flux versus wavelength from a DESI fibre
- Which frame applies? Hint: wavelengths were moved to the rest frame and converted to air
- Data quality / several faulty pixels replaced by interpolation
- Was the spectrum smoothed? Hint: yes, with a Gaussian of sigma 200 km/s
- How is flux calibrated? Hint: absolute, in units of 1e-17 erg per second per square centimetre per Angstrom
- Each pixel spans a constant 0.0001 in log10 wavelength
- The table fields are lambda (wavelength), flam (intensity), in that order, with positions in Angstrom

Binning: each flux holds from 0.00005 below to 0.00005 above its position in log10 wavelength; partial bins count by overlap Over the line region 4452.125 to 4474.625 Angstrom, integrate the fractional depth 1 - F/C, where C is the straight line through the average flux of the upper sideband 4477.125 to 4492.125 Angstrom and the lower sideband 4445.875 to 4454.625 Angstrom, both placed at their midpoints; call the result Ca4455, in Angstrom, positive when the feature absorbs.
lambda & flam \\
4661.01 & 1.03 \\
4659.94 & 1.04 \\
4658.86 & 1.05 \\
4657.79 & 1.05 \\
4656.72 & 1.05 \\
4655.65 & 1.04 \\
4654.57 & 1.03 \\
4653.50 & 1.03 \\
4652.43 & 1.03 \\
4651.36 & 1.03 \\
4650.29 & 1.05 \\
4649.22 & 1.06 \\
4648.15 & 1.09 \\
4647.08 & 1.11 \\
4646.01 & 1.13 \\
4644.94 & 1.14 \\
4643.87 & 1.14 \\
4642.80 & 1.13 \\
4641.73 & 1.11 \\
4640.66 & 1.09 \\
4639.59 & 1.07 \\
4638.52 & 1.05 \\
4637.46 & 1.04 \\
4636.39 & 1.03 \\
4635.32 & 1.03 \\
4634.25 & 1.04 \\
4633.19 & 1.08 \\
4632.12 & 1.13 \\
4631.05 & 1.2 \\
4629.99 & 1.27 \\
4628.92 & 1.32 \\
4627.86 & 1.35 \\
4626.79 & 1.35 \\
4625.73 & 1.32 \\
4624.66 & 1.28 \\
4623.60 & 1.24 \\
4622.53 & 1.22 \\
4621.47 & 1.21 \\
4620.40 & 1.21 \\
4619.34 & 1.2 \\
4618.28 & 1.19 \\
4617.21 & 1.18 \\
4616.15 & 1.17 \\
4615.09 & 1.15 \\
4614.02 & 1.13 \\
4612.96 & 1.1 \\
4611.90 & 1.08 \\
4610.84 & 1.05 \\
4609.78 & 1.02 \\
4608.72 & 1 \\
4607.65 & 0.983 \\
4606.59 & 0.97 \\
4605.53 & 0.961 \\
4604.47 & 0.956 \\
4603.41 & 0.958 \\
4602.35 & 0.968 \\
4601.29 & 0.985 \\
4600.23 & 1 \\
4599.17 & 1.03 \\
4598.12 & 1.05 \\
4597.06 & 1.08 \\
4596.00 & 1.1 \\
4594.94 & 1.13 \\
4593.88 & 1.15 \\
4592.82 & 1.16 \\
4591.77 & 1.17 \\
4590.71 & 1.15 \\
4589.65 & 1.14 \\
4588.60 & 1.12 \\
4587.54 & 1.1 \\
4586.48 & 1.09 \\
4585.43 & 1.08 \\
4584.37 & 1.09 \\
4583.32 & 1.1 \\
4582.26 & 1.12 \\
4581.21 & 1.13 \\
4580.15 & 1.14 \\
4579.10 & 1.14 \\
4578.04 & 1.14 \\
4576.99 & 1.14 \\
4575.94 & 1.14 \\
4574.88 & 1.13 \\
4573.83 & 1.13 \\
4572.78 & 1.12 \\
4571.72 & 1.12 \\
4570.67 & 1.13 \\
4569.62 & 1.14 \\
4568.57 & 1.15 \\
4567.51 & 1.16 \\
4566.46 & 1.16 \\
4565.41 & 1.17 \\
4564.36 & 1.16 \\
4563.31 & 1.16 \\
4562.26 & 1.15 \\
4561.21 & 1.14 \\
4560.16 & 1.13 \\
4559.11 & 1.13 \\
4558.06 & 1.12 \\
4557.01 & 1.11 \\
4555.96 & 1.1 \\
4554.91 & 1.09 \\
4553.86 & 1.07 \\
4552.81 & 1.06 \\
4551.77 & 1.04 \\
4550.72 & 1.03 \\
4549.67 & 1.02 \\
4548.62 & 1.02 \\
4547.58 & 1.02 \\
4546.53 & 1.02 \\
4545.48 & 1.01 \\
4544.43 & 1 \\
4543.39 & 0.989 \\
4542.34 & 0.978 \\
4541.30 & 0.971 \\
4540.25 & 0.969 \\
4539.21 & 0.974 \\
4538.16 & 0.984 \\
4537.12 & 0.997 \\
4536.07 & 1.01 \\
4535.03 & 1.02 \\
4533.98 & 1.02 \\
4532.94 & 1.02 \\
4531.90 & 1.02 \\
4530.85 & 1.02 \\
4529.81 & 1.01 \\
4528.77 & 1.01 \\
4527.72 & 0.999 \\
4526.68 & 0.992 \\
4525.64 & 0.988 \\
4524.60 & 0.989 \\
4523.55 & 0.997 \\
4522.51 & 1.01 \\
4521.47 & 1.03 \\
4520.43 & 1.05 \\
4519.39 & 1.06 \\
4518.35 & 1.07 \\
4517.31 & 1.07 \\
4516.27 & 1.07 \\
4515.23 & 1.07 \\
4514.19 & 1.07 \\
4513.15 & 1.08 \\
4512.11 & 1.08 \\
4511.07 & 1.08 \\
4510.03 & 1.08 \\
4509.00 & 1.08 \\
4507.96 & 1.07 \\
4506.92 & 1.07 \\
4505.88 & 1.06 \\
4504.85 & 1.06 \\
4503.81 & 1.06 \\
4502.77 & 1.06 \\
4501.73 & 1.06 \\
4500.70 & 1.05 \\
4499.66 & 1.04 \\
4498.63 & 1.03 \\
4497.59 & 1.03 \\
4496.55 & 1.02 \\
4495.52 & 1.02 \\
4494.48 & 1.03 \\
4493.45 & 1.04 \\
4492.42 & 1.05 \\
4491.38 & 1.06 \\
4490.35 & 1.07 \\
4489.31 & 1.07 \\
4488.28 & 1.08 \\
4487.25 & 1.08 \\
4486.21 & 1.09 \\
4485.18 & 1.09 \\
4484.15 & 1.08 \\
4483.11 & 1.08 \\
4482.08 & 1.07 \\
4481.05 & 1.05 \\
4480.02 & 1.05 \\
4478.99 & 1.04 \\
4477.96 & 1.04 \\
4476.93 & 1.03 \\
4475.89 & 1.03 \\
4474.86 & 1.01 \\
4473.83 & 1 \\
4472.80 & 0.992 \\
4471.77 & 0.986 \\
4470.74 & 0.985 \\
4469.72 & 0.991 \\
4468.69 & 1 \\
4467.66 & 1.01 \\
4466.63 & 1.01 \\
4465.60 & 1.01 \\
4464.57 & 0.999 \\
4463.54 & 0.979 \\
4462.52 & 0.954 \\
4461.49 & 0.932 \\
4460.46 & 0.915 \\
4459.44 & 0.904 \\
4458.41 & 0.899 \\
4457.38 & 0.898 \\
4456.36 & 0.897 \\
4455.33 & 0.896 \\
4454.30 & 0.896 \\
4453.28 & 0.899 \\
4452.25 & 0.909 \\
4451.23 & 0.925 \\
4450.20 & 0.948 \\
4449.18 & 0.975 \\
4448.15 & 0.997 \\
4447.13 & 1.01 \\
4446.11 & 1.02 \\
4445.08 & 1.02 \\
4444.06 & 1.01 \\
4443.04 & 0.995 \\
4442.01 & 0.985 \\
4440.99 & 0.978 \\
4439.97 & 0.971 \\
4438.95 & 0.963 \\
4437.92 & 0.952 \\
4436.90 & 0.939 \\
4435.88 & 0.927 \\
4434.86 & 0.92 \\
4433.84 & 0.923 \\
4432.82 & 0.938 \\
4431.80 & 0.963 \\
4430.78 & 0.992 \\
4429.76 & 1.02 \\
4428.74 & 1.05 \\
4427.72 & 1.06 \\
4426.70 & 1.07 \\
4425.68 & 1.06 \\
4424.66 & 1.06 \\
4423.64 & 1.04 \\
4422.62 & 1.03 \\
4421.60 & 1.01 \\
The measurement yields 0.96 Angstrom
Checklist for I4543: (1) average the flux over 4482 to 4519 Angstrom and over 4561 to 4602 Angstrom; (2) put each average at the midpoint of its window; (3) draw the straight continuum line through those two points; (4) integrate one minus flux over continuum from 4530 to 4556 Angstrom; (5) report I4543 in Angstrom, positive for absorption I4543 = 1.8 Angstrom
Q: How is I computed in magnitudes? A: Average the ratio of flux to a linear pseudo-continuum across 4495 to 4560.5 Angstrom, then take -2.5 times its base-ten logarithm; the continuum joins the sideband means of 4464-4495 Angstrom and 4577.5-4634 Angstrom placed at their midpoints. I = 0.03 mag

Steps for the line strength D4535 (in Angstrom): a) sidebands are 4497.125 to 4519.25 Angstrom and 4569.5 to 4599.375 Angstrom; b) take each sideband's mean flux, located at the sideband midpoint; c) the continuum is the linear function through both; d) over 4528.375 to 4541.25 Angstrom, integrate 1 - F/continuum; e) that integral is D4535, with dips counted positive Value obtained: 1.0 Angstrom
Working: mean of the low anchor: 1.06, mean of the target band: 1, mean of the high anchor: 1.12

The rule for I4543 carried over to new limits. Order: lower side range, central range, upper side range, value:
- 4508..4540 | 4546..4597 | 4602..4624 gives -2.4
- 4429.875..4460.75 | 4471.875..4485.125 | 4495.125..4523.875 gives -0.5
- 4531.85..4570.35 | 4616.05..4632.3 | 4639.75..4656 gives -2.5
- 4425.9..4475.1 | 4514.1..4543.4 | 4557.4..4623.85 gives 0.9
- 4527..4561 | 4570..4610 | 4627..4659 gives -0.7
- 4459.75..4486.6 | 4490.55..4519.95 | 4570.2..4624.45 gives -0.6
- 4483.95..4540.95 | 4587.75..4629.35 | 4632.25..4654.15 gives -2.2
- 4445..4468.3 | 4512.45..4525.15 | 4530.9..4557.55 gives -0.6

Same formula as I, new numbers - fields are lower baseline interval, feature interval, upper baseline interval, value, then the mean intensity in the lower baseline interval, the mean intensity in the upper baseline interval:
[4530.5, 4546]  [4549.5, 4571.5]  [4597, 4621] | -0.10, 0.999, 1.06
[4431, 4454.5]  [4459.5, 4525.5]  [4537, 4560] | -0.04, 0.961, 1.03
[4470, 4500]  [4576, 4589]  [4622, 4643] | 0.01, 1.04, 1.17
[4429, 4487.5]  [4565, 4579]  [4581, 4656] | -0.07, 0.984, 1.11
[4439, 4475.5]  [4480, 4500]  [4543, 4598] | -0.05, 0.966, 1.11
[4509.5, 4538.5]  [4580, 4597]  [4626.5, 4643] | -0.03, 1.03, 1.14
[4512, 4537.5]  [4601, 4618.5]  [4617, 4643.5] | 0.10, 1.03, 1.17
